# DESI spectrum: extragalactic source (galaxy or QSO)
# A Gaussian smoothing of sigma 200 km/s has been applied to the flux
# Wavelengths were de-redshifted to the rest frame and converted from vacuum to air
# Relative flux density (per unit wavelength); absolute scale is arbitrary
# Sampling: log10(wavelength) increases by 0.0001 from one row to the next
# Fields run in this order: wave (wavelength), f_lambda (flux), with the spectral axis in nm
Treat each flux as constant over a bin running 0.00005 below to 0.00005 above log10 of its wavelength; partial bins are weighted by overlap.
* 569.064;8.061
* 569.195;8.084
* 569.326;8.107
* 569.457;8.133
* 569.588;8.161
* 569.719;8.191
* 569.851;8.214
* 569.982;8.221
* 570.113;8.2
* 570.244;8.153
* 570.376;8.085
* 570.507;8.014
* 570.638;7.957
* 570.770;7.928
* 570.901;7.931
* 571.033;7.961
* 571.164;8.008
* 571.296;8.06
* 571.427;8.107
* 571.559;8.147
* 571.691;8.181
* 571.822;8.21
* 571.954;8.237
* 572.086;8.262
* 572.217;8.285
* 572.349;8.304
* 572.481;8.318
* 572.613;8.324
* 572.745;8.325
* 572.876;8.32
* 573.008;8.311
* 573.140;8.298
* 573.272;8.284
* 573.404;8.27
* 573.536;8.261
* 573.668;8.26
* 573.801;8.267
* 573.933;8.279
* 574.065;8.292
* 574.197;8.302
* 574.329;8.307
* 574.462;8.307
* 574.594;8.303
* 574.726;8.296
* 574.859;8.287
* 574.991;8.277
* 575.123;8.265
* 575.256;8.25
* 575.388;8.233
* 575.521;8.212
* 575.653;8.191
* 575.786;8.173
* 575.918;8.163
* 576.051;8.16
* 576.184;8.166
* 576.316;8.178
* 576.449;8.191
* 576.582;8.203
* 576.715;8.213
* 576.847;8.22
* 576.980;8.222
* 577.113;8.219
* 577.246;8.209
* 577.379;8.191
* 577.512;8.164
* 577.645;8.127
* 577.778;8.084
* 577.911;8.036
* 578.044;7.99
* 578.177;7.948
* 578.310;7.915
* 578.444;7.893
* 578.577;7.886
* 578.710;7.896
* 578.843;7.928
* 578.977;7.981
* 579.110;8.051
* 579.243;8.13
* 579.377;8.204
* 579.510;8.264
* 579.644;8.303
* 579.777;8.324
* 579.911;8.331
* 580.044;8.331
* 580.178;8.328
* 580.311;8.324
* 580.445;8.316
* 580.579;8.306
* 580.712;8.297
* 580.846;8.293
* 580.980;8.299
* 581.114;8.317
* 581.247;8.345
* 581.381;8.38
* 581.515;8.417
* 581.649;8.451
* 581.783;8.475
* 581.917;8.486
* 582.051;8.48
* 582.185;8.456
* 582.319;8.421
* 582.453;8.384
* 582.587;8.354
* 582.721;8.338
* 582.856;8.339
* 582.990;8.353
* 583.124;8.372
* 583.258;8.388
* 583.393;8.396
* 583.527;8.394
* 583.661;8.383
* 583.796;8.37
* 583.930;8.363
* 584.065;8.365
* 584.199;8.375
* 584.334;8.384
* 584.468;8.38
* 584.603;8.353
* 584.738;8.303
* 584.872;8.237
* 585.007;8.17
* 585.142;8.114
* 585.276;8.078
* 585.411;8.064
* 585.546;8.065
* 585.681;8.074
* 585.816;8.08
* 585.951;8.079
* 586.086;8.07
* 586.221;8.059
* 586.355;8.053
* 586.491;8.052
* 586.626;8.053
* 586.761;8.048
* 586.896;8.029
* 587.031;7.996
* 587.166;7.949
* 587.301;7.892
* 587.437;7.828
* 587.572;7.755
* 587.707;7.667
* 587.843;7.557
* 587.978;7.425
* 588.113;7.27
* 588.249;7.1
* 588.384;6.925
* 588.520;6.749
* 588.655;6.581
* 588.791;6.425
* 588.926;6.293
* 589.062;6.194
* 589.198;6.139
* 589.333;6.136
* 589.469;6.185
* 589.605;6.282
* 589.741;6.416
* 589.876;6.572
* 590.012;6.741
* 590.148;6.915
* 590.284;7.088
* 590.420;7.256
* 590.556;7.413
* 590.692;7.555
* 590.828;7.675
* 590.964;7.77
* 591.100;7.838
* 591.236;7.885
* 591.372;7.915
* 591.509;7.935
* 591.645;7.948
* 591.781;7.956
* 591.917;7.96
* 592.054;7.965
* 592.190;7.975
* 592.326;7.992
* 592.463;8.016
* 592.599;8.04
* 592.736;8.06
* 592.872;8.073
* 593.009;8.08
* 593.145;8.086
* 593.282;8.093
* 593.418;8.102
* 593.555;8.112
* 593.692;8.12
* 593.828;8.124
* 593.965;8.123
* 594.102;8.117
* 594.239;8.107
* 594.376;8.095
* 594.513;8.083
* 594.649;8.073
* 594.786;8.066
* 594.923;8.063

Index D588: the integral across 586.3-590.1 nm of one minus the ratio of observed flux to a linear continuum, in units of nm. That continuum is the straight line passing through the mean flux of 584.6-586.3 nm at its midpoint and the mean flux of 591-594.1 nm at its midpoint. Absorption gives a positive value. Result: 0.44 nm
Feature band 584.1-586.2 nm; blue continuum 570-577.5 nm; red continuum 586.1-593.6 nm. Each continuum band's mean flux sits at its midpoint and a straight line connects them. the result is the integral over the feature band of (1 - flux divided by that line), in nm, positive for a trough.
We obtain -0.13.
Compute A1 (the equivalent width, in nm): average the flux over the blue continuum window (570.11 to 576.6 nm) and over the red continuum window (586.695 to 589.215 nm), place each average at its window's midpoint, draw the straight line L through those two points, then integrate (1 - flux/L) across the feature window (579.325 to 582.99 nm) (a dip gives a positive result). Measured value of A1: -0.31 nm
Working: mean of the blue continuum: 8.21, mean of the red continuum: 7.27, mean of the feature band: 8.36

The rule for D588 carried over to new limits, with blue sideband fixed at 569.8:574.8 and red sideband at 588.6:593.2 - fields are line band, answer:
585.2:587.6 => -0.15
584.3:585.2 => -0.08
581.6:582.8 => -0.11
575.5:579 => -0.06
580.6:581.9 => -0.10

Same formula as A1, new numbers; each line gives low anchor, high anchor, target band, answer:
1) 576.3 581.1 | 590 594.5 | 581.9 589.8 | 0.207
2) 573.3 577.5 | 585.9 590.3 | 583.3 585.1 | -0.192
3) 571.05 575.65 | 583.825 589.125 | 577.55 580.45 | -0.023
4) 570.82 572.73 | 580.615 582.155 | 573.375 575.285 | -0.013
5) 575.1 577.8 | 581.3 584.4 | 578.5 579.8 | 0.030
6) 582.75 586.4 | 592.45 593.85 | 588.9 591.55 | 0.367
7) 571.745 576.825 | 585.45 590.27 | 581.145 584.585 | -0.331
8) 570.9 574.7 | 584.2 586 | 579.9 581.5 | -0.023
